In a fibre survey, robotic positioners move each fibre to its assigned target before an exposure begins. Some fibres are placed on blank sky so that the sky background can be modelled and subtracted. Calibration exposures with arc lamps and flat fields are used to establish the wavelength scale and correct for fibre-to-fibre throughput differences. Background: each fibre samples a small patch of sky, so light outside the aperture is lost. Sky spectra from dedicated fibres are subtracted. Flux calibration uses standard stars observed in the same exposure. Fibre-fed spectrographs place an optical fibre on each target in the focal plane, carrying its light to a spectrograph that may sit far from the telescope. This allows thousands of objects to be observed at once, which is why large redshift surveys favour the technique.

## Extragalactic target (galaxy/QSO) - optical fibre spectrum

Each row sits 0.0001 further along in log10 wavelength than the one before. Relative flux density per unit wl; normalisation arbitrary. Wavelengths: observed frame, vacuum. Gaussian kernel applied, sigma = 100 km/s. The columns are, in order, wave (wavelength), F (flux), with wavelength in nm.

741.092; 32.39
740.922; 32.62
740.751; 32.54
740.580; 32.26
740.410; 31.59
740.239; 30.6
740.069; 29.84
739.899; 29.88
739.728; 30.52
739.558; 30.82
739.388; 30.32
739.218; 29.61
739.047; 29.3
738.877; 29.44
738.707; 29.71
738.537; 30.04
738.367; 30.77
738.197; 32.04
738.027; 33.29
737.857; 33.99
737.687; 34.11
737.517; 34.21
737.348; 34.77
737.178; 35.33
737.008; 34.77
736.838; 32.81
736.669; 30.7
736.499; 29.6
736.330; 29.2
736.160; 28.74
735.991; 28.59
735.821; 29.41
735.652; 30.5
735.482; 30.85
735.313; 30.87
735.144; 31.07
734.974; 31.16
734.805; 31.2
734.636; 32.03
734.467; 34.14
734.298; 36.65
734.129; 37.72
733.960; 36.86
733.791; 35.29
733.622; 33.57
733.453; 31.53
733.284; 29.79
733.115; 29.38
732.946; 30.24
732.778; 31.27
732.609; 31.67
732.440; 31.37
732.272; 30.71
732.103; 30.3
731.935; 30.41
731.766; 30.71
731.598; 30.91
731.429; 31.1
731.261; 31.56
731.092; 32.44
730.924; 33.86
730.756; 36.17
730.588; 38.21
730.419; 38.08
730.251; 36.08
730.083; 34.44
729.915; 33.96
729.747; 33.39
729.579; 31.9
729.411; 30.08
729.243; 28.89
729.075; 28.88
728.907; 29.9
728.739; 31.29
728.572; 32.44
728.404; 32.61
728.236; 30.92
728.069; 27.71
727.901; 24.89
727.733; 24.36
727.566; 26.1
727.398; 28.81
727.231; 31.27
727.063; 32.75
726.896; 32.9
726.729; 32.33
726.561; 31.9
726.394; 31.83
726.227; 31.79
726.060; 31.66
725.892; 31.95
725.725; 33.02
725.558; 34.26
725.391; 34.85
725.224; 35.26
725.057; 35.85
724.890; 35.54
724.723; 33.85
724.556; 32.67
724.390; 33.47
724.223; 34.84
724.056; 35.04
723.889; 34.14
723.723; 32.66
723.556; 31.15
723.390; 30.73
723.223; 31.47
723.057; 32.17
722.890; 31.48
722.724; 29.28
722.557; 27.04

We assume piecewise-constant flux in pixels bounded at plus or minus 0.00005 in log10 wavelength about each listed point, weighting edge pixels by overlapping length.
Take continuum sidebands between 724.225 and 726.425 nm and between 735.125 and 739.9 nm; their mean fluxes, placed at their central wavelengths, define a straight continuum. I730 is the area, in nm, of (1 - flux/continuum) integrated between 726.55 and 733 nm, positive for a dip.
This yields 0.25 nm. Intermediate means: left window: 33.6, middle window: 31.5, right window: 31.2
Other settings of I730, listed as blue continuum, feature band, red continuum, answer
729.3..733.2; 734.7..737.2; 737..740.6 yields 0.083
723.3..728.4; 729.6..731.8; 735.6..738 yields -0.136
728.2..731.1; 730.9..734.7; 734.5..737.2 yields -0.038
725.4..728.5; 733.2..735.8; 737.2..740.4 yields -0.139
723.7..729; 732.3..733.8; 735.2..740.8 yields 0.009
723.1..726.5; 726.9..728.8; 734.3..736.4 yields 0.180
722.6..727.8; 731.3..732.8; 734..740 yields 0.046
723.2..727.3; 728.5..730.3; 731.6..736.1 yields 0.034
